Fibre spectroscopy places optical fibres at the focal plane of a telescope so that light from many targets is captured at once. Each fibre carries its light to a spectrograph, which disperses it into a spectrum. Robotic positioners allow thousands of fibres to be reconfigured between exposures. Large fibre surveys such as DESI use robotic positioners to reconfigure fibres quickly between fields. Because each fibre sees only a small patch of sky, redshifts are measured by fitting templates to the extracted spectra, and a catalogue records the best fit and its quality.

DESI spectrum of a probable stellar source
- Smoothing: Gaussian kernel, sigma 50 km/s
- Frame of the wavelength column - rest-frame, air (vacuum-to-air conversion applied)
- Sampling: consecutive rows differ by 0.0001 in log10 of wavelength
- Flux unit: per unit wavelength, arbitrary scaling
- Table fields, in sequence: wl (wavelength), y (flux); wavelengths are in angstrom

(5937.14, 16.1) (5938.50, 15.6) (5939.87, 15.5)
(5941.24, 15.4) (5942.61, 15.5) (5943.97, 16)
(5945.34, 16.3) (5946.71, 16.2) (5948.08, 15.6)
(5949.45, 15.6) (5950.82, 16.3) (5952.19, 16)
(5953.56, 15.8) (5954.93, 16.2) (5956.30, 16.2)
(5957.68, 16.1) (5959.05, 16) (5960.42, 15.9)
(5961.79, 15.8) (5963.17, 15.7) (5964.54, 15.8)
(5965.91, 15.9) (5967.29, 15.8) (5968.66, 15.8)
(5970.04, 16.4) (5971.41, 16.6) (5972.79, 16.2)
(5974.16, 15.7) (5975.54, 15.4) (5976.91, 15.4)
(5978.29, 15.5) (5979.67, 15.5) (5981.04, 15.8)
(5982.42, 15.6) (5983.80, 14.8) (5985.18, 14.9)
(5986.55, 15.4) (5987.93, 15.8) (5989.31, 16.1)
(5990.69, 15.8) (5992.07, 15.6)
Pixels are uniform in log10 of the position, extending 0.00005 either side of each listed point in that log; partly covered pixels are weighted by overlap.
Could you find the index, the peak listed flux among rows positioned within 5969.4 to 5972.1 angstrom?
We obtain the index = 16.6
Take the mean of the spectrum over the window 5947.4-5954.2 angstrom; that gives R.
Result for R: 15.9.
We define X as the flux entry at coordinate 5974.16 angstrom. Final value 15.7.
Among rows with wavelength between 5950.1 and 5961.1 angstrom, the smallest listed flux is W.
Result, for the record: 15.8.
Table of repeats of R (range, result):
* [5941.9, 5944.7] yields 15.8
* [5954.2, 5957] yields 16.2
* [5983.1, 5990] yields 15.4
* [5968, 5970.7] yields 16.1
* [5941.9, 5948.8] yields 15.9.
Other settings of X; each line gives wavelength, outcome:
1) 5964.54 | 15.8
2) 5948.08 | 15.6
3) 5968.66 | 15.8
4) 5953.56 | 15.8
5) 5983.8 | 14.8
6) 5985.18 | 14.9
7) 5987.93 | 15.8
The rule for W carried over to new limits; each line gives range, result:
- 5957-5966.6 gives 15.7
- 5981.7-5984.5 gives 14.8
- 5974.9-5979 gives 15.4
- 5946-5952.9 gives 15.6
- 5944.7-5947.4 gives 16.2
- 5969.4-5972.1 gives 16.4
